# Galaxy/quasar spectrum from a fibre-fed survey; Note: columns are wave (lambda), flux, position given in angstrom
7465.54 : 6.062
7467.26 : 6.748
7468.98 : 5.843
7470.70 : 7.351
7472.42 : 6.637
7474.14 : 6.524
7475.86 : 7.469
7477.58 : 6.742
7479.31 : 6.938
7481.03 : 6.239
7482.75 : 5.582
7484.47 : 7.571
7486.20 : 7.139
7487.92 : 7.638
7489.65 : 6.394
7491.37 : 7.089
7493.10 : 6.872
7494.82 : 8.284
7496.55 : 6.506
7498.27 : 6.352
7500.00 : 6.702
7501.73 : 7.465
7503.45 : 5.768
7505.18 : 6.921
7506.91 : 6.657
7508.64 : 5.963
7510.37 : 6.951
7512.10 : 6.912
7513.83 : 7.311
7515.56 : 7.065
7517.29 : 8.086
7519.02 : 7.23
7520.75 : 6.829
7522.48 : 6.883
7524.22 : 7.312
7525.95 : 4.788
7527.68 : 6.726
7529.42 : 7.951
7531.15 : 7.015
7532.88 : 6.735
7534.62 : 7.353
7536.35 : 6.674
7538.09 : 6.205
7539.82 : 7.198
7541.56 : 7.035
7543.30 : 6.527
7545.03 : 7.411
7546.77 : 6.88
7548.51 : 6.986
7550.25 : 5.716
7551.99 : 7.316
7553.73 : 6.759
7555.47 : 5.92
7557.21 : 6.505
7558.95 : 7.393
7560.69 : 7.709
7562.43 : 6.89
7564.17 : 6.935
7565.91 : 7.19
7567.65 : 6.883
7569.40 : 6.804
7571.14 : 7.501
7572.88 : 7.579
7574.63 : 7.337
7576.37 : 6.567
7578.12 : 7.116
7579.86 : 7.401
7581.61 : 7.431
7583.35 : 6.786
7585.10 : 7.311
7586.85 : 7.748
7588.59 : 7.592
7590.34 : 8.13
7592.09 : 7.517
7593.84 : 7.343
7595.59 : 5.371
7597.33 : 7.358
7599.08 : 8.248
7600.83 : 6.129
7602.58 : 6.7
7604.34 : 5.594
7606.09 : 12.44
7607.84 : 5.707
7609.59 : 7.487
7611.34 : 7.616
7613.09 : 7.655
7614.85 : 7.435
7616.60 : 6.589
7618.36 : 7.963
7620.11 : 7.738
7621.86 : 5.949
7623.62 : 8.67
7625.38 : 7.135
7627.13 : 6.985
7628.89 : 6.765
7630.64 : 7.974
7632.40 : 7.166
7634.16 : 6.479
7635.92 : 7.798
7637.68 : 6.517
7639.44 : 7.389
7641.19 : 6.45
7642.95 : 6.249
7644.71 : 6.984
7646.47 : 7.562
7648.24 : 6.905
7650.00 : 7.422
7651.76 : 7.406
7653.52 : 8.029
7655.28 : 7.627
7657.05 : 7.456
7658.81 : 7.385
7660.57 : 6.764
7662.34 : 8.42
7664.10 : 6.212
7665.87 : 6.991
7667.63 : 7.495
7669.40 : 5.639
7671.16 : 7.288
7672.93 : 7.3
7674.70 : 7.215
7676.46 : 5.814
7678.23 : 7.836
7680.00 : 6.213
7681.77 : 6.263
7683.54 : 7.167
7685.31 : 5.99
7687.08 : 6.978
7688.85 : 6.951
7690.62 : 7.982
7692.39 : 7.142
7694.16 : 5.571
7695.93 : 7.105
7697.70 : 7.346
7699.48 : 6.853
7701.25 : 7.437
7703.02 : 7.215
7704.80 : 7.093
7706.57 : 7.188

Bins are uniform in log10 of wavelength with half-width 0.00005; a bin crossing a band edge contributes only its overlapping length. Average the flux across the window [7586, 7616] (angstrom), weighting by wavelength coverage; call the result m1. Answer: 7.41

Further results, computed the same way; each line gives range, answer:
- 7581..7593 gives 7.5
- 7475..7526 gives 6.89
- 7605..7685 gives 7.22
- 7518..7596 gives 7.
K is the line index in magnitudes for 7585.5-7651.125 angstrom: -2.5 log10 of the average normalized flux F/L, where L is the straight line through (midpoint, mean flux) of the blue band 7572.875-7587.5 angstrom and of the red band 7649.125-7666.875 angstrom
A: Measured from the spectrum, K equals 0.005 mag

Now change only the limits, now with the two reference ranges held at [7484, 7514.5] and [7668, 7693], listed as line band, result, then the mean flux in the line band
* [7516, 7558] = 0.009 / 6.84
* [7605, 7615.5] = -0.168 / 8.02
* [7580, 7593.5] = -0.092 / 7.49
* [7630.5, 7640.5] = -0.044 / 7.15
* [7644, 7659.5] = -0.086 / 7.42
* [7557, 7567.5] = -0.038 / 7.13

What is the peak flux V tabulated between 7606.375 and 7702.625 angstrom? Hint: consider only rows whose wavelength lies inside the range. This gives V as 8.67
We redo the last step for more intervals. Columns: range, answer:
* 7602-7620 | 12.44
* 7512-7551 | 8.086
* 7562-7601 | 8.248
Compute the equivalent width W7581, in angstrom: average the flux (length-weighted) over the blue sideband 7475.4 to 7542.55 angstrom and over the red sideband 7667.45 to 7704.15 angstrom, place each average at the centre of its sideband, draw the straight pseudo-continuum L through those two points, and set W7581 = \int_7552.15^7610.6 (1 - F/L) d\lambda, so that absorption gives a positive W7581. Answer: -2.7 angstrom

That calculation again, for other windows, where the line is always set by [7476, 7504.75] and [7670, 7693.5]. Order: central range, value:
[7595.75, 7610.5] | -1.0 angstrom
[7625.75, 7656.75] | -1.2 angstrom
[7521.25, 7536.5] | 0.1 angstrom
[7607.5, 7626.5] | -1.2 angstrom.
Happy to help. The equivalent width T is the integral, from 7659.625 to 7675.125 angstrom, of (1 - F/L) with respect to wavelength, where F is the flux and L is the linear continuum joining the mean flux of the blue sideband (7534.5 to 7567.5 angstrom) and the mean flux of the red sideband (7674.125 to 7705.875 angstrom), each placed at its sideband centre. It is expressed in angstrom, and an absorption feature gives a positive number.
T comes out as -0.3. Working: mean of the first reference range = 6.86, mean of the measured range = 7.03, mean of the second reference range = 6.9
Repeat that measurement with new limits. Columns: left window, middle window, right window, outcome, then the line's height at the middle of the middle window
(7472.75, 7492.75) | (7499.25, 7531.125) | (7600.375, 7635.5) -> 0.4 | 6.96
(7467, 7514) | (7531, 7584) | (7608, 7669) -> 0.2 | 6.99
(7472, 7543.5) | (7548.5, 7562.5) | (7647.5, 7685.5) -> 0.3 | 6.92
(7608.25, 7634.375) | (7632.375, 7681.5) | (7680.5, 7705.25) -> 0.4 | 7.11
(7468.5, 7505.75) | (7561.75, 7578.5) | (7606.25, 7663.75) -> 0.0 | 7.09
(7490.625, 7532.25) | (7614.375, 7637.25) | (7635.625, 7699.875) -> -0.9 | 6.98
